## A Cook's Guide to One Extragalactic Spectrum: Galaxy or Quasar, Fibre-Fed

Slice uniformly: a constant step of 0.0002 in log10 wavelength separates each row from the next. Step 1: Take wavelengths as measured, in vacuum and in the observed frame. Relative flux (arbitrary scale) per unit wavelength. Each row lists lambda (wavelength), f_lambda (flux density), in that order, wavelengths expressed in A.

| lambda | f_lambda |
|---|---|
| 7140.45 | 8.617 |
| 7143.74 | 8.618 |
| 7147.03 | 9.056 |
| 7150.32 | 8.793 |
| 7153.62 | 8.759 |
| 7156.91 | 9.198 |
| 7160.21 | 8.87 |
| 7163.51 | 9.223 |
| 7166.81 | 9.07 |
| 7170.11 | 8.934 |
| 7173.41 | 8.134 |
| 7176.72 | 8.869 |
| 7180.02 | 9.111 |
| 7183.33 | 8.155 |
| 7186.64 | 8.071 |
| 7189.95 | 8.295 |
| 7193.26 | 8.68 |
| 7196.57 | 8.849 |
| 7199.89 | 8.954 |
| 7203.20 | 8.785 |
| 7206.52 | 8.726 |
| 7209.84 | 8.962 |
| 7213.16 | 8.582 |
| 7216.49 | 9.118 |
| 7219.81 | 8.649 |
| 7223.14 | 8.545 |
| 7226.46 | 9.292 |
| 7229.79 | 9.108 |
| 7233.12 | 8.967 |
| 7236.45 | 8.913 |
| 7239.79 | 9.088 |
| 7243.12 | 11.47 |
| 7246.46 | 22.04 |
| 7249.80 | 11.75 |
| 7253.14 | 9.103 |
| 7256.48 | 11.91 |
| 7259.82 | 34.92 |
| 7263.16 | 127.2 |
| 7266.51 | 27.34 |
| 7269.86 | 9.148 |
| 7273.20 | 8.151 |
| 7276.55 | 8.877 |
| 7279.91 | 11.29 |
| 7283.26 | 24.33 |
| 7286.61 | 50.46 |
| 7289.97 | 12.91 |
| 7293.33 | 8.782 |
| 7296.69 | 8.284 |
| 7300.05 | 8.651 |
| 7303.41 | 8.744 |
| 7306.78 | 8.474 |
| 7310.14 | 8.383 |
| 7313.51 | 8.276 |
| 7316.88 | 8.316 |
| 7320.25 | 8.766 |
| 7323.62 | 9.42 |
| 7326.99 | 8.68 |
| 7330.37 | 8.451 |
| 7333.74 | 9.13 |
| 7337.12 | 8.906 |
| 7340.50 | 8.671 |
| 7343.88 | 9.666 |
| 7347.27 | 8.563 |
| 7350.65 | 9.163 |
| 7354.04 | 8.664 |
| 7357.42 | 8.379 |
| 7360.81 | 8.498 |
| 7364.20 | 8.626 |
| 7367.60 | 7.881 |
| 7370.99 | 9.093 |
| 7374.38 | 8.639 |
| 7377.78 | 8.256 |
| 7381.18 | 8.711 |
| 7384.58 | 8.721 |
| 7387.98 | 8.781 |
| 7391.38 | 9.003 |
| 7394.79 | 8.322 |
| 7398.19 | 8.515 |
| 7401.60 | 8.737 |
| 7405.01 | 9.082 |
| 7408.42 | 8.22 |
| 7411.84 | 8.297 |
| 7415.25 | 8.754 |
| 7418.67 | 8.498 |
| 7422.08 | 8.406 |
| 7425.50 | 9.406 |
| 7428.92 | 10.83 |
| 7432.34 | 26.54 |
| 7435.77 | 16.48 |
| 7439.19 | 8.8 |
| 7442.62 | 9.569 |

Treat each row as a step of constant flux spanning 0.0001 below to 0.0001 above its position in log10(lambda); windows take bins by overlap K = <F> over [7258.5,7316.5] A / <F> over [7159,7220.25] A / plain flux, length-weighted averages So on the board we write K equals 2.47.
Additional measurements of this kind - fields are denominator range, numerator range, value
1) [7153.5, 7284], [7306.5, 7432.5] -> 0.65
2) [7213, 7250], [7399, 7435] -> 1.03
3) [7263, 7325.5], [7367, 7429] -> 0.53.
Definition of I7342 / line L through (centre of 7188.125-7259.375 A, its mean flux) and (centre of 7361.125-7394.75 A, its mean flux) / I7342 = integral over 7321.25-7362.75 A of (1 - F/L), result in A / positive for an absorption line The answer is 0.76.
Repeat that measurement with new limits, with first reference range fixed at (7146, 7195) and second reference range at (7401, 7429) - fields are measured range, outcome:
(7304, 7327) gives 0.4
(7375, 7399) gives 0.5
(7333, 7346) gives -0.4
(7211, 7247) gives -4.9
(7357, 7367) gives 0.4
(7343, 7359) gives -0.1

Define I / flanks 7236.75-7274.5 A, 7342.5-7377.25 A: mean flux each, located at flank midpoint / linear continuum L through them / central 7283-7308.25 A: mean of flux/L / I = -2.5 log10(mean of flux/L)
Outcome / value 0.219 mag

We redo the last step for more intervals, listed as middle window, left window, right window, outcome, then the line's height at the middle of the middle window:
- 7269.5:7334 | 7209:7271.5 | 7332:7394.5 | 0.166 mag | 13.8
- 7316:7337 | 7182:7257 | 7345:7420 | 0.021 mag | 8.99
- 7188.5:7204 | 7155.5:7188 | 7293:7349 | 0.005 mag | 8.76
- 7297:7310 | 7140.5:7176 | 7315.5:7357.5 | 0.036 mag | 8.85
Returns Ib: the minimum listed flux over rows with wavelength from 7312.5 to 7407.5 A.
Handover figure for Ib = 7.881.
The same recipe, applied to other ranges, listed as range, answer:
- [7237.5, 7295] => 8.151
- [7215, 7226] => 8.545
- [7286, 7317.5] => 8.276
